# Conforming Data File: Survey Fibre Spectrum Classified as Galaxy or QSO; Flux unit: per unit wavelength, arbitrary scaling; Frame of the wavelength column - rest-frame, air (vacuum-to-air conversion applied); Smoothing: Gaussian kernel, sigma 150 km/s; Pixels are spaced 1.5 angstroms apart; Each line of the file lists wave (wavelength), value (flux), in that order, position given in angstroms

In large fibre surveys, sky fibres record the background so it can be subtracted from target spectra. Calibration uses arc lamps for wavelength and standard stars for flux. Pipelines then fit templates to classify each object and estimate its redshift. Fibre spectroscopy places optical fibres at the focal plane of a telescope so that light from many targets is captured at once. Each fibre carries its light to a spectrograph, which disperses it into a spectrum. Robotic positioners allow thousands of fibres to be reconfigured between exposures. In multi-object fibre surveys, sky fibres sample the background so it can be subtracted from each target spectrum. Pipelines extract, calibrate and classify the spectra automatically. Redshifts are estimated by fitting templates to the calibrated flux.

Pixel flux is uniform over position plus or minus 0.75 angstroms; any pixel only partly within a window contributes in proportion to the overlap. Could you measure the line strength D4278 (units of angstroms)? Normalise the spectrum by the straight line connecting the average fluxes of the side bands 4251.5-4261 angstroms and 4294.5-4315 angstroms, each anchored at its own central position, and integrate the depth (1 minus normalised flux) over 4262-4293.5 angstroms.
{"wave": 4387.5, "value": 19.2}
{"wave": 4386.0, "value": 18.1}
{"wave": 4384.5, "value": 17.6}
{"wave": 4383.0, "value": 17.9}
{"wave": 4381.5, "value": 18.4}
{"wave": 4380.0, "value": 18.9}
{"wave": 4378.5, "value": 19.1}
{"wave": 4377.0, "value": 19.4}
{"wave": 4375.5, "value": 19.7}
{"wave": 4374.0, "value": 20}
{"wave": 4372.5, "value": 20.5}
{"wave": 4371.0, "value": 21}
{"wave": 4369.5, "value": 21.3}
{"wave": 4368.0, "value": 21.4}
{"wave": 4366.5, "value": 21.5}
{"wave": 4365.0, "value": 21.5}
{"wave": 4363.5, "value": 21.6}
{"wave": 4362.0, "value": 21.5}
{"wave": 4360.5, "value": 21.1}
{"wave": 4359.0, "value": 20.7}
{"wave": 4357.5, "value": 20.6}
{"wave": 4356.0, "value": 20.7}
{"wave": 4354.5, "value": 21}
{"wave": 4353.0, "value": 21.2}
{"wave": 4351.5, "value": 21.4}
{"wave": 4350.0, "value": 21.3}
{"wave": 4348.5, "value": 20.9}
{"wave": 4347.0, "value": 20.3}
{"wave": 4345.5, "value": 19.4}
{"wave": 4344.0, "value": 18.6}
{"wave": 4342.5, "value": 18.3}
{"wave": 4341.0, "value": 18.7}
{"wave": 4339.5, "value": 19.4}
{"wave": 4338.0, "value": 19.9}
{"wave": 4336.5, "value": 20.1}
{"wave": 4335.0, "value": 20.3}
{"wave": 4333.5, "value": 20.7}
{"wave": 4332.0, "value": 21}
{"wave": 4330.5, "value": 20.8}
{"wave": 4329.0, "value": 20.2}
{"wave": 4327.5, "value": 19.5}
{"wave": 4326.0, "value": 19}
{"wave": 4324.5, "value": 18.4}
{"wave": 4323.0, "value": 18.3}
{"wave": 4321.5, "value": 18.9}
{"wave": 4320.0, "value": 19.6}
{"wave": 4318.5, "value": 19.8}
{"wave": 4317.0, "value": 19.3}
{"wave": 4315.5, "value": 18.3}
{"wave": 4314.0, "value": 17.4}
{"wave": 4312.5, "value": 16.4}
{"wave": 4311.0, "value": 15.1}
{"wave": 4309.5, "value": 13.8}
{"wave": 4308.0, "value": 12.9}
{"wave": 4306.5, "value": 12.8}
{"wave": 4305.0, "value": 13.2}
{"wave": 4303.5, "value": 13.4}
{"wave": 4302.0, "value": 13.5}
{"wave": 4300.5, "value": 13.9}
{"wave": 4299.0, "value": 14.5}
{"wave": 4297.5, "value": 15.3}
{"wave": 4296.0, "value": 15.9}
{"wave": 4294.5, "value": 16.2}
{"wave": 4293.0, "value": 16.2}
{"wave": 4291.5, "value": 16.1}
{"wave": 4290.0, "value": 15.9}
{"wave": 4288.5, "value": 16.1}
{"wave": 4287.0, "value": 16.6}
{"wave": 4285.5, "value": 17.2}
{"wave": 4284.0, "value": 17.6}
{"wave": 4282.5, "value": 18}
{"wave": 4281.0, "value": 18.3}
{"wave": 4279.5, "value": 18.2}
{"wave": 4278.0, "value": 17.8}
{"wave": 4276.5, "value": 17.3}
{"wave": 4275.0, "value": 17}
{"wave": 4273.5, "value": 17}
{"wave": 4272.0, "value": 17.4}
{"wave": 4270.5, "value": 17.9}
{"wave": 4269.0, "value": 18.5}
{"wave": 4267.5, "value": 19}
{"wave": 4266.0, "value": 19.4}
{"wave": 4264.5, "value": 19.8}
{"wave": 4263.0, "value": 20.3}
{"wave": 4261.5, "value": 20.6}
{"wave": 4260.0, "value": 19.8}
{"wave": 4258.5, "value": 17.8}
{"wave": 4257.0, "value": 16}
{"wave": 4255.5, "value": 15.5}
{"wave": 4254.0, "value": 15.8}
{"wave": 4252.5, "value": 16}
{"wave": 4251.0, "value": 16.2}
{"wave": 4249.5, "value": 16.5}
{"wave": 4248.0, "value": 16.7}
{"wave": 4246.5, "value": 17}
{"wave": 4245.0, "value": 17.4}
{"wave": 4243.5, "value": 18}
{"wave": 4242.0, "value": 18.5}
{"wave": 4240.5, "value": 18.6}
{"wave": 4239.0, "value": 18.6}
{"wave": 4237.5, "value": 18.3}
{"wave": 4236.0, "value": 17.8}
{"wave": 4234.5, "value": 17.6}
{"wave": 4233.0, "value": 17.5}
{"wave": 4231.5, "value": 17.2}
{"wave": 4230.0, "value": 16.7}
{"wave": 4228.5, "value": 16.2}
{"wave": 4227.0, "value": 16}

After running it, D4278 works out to -3.7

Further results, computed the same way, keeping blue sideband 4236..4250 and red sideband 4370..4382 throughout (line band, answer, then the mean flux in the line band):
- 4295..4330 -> 4.2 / 16.5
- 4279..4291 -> 0.8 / 17.2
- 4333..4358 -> -1.2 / 20.2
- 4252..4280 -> 0.2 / 18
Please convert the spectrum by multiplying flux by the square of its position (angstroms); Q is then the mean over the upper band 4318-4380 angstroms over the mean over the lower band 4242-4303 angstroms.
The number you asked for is 1.2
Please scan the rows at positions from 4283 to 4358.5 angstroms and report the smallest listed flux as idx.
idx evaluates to 12.8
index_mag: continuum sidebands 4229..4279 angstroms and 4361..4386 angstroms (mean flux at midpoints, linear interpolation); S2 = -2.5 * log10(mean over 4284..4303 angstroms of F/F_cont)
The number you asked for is 0.18 mag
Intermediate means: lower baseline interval 17.7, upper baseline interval 20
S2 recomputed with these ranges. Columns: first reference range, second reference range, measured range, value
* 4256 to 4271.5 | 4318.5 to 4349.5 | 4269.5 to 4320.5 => 0.174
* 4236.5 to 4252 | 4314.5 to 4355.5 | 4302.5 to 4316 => 0.287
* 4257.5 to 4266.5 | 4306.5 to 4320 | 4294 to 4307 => 0.209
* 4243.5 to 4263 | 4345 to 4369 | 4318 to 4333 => 0.018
